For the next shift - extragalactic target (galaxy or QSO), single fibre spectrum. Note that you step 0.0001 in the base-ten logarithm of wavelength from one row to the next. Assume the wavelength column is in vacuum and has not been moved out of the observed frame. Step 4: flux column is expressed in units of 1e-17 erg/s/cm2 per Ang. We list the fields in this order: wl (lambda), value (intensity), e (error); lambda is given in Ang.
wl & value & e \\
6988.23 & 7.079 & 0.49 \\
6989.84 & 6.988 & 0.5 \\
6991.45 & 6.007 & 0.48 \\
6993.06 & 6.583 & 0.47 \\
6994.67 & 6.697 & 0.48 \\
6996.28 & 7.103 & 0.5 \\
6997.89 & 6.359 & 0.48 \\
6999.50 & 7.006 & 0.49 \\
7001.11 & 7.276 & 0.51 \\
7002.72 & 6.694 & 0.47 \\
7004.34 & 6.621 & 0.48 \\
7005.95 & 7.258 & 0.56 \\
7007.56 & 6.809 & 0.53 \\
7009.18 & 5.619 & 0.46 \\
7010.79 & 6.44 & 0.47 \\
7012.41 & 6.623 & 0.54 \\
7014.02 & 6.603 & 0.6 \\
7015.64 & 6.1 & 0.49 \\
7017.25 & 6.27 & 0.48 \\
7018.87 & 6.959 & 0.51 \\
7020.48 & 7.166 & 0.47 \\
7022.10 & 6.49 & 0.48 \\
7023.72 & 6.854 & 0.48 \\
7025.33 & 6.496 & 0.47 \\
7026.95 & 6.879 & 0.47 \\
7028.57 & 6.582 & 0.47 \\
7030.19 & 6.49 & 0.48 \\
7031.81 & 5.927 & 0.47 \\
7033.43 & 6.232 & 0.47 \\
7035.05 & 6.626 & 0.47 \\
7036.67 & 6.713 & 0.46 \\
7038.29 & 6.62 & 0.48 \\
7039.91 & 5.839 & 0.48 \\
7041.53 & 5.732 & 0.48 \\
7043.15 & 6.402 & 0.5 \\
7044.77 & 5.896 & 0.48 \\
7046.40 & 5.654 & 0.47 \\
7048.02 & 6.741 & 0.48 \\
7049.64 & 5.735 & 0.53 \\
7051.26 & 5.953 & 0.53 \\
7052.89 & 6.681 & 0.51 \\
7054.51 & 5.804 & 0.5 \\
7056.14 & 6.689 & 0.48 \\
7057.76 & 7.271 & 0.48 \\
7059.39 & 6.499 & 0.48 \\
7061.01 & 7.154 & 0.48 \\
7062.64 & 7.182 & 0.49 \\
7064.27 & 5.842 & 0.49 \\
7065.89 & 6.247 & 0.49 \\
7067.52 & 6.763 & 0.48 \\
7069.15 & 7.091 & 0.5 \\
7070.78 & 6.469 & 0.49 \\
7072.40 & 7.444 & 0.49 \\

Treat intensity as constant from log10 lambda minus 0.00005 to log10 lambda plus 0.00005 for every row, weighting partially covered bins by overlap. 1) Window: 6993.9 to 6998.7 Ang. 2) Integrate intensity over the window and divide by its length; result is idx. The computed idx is 6.72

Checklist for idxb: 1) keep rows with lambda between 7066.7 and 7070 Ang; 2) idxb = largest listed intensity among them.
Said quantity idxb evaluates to 7.091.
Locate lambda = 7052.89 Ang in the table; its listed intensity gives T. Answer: 6.681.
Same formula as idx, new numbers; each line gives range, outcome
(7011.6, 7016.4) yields 6.44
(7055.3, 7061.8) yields 6.9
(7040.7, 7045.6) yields 6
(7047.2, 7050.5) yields 6.25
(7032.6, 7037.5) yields 6.52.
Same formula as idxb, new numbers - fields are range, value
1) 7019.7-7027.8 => 7.166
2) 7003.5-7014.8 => 7.258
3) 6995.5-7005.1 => 7.276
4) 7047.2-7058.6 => 7.271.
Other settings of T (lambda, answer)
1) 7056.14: 6.689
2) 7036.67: 6.713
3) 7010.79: 6.44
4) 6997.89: 6.359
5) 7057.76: 7.271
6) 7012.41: 6.623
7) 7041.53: 5.732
